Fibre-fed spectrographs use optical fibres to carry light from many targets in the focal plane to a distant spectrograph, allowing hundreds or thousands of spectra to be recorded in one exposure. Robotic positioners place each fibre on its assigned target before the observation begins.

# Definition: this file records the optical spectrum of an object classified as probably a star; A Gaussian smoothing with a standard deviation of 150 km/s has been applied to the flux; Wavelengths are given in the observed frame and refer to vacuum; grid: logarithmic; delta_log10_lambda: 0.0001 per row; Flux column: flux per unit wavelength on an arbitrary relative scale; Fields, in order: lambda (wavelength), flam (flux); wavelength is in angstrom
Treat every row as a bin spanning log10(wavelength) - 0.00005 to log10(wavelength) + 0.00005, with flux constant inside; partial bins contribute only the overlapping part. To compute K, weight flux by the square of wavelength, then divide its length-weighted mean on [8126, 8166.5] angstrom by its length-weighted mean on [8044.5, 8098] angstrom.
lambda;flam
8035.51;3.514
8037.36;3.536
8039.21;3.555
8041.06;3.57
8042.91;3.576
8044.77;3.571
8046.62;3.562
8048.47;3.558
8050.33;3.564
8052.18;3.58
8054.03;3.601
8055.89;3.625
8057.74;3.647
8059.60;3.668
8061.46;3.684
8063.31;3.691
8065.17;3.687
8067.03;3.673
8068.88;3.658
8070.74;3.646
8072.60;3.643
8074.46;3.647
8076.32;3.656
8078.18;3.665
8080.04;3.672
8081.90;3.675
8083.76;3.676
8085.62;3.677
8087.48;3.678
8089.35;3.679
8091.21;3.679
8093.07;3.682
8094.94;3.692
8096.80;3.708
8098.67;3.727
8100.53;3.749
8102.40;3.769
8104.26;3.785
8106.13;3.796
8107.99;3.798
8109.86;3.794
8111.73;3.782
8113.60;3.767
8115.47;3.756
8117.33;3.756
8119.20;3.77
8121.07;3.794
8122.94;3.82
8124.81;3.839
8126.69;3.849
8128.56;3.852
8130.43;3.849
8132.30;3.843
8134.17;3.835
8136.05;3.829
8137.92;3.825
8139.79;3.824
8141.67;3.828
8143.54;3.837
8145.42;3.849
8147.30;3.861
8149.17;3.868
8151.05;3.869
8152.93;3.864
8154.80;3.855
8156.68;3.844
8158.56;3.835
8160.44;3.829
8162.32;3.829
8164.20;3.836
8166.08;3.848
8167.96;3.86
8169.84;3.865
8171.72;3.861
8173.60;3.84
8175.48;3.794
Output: 1.1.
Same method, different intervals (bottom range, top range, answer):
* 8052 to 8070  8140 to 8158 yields 1.08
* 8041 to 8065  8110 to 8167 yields 1.08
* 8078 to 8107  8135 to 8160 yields 1.05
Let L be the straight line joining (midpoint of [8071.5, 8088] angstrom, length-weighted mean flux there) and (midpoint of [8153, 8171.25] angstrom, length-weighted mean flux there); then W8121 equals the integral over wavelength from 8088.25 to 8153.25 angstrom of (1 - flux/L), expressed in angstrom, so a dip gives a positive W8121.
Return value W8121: -0.7 angstrom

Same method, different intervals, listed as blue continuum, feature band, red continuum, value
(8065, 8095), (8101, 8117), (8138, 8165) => -0.2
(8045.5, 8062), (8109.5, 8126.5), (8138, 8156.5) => -0.1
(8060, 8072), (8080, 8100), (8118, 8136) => 0.2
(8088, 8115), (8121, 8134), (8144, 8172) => -0.2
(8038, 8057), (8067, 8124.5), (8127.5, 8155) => -0.1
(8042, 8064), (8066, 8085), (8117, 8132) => 0.1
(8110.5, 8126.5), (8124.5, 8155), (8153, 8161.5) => -0.2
